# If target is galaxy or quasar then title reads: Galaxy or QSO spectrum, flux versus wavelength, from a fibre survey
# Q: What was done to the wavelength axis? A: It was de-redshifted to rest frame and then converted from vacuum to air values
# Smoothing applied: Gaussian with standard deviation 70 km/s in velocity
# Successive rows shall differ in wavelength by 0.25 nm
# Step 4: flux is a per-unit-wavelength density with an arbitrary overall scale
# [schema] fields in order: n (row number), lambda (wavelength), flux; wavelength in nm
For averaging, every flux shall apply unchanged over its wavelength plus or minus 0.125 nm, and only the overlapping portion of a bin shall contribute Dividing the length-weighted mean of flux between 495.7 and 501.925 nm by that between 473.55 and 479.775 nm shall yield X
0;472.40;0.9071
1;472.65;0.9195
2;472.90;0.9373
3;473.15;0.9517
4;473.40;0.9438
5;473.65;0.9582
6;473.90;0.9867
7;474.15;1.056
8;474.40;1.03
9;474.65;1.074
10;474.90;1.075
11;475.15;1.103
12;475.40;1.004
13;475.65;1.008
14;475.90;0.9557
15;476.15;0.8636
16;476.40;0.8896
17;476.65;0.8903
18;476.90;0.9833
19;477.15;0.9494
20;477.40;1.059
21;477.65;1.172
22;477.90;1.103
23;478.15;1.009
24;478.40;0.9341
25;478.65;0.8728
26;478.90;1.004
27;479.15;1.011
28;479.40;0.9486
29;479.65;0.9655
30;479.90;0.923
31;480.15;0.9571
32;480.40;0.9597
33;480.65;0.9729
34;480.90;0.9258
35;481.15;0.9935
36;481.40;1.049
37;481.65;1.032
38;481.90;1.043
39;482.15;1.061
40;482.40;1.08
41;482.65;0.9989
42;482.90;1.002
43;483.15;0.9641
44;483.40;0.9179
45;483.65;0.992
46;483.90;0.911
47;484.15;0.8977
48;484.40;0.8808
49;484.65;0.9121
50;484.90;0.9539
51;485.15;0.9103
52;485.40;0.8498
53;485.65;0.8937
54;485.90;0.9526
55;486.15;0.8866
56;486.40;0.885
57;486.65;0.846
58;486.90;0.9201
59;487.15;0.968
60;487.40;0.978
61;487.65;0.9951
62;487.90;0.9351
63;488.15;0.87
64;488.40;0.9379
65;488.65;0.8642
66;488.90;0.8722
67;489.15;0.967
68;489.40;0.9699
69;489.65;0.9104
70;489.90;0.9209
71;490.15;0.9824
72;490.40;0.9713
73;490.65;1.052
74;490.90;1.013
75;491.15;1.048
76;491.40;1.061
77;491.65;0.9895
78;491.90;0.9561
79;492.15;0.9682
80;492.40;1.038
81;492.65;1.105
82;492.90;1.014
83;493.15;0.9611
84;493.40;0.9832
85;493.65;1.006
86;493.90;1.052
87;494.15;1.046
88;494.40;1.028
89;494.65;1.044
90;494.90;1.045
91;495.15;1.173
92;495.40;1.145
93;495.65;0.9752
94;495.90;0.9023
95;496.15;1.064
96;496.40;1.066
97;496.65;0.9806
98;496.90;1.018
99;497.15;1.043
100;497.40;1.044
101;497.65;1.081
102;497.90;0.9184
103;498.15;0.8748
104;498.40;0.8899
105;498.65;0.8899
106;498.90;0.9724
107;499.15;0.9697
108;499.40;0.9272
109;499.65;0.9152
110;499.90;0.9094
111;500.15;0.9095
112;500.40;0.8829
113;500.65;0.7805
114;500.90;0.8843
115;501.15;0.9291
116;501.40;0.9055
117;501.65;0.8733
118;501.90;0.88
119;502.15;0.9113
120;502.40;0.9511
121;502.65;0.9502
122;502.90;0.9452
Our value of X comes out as 0.95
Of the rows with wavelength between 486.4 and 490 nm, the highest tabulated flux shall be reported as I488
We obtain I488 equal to 0.9951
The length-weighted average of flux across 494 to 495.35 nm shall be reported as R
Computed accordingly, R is 1.07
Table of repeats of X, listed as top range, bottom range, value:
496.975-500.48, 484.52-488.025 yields 1.03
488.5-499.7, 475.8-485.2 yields 1.02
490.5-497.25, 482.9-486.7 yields 1.12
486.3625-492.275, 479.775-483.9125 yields 0.96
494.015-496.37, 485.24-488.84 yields 1.15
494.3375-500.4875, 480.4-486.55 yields 1.03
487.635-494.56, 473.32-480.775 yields 0.99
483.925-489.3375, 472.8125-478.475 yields 0.92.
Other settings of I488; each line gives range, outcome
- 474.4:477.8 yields 1.172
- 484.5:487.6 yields 0.978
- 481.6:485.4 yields 1.08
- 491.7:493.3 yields 1.105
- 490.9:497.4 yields 1.173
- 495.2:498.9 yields 1.145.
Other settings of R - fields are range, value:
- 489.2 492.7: 0.996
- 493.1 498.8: 1.01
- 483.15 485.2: 0.925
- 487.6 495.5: 0.997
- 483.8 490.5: 0.92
